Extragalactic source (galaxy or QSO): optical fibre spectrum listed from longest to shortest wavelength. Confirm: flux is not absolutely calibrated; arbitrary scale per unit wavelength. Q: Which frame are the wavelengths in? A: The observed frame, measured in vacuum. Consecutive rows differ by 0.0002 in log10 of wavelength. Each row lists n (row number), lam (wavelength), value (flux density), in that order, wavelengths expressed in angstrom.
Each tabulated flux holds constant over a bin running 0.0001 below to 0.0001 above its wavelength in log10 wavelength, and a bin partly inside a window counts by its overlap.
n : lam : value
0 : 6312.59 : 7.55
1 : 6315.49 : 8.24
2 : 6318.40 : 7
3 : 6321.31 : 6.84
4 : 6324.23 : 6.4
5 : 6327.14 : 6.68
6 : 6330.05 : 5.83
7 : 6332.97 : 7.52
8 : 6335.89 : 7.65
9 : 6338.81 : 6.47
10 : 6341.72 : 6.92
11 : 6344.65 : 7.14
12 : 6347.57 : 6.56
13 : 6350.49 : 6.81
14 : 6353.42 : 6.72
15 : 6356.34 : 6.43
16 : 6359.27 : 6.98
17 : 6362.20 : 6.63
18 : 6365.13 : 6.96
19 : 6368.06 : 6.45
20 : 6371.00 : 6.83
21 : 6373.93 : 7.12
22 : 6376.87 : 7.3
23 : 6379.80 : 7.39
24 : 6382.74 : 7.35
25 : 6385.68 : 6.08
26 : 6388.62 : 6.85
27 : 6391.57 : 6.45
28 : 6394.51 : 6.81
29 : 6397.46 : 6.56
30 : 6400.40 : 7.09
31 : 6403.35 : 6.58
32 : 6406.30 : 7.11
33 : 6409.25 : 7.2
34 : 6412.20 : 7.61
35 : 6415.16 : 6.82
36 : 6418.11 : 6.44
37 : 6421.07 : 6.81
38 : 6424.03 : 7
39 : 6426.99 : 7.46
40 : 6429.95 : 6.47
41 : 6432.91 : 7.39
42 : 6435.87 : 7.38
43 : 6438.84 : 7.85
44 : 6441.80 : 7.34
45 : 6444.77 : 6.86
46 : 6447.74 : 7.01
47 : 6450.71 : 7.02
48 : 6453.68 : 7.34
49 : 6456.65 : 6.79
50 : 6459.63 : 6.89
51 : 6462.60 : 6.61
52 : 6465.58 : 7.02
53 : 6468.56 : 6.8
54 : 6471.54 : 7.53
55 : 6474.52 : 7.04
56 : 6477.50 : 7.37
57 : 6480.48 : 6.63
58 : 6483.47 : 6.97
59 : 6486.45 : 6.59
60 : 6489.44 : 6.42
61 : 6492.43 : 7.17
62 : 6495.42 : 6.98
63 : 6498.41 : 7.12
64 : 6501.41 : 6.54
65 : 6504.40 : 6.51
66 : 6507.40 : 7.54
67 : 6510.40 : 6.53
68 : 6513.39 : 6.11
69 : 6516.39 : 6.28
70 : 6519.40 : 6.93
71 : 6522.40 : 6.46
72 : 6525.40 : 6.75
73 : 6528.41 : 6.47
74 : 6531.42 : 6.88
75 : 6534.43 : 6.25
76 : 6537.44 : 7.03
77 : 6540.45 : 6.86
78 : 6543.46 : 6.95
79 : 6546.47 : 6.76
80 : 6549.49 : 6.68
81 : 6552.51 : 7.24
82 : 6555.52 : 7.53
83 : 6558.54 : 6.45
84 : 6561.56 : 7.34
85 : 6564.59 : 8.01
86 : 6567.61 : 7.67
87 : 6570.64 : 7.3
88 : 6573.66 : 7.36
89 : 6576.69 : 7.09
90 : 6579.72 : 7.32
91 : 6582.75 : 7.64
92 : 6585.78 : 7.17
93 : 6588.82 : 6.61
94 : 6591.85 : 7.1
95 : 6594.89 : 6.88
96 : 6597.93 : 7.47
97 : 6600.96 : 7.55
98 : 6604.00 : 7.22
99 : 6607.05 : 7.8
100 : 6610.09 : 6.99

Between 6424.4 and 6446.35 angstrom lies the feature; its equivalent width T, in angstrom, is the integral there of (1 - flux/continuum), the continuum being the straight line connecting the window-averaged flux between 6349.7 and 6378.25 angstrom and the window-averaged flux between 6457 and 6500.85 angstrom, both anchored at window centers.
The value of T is -1.1 angstrom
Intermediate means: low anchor 6.82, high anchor 6.93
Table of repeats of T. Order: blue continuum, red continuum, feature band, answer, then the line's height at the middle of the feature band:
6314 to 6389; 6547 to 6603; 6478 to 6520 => 2.19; 7.12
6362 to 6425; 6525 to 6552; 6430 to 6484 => -2.05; 6.83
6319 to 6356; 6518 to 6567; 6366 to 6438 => -1.22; 6.83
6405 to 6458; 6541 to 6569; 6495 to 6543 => 3.02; 7.15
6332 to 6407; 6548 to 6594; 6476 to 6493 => 0.56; 7.07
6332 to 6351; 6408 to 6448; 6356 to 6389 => 0.79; 7.05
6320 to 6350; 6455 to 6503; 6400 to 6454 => -1.74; 6.87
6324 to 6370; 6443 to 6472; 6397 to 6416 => -0.41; 6.88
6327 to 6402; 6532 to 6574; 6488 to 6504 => 0.43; 7.01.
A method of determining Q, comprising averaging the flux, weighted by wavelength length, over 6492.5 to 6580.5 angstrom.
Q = 6.93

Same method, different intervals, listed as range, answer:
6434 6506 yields 6.99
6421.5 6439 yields 7.19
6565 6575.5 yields 7.49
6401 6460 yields 7.07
